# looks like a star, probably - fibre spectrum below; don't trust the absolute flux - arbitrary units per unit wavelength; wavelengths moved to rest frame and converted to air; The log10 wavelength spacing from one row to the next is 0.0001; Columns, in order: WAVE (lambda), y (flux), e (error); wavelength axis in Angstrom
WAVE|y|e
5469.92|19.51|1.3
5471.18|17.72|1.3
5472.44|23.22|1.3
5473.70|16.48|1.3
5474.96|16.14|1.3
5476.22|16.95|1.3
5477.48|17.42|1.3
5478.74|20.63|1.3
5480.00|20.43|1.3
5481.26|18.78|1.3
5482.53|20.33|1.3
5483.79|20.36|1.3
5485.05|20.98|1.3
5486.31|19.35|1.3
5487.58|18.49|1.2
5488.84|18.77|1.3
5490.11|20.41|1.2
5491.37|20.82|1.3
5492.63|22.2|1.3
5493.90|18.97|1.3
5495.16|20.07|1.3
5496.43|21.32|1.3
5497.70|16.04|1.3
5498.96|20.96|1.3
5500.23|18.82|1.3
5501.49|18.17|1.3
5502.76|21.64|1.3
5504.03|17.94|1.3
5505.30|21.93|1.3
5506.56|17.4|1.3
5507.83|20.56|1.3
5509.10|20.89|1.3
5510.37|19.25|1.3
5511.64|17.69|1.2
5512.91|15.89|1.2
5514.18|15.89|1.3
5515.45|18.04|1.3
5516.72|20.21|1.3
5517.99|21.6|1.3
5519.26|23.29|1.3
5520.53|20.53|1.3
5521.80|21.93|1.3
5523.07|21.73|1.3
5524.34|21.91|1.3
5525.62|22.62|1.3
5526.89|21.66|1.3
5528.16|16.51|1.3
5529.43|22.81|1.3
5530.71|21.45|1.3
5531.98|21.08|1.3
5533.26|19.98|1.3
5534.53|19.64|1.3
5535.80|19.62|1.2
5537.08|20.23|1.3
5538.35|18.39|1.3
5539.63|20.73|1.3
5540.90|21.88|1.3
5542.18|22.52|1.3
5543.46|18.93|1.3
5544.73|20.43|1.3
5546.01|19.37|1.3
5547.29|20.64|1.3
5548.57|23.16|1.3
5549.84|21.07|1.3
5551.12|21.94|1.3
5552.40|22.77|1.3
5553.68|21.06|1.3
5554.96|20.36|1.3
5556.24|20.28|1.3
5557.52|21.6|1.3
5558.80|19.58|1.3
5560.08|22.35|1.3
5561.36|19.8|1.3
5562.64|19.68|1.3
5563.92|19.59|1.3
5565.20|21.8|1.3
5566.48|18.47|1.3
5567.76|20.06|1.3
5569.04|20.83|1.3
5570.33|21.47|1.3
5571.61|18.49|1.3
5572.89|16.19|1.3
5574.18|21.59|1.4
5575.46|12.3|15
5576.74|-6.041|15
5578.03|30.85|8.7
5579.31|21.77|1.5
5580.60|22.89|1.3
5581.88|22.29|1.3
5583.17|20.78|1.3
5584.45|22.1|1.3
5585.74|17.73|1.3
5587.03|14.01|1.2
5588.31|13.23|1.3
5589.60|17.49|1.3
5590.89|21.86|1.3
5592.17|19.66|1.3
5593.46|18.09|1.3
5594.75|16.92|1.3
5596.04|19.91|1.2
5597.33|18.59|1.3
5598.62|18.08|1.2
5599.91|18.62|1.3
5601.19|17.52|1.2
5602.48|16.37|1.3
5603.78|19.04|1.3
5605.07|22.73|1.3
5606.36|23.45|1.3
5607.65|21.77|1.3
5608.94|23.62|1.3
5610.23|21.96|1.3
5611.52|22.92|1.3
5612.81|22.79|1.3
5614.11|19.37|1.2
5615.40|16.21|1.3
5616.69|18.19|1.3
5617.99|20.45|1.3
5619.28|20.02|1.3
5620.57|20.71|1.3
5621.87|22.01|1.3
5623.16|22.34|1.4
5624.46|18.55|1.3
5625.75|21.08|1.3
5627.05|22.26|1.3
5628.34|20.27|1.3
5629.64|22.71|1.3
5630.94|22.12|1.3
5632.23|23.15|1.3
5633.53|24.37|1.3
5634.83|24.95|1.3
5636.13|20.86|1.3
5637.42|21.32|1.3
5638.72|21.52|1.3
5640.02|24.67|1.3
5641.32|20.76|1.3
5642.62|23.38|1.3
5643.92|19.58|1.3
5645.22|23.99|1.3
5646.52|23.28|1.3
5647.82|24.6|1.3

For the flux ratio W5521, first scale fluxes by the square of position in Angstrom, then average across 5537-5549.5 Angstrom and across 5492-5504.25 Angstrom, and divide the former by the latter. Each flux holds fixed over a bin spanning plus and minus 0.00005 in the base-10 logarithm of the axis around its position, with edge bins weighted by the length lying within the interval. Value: 1.07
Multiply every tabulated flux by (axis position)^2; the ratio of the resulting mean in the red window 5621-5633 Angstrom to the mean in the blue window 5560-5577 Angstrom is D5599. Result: 1.2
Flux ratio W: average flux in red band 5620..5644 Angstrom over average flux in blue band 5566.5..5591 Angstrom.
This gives 1.20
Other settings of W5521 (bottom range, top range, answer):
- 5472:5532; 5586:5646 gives 1.08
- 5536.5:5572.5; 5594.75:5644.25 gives 1.04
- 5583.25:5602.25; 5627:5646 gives 1.25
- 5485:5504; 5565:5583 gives 0.98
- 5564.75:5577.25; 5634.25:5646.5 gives 1.38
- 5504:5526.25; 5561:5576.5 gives 0.94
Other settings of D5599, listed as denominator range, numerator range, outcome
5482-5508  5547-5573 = 1.07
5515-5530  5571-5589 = 0.86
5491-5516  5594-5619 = 1.08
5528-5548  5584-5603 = 0.90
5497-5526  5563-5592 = 0.97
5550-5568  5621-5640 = 1.09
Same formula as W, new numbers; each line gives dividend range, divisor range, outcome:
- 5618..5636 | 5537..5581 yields 1.10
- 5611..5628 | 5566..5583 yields 1.10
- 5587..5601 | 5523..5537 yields 0.87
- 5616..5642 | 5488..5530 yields 1.08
